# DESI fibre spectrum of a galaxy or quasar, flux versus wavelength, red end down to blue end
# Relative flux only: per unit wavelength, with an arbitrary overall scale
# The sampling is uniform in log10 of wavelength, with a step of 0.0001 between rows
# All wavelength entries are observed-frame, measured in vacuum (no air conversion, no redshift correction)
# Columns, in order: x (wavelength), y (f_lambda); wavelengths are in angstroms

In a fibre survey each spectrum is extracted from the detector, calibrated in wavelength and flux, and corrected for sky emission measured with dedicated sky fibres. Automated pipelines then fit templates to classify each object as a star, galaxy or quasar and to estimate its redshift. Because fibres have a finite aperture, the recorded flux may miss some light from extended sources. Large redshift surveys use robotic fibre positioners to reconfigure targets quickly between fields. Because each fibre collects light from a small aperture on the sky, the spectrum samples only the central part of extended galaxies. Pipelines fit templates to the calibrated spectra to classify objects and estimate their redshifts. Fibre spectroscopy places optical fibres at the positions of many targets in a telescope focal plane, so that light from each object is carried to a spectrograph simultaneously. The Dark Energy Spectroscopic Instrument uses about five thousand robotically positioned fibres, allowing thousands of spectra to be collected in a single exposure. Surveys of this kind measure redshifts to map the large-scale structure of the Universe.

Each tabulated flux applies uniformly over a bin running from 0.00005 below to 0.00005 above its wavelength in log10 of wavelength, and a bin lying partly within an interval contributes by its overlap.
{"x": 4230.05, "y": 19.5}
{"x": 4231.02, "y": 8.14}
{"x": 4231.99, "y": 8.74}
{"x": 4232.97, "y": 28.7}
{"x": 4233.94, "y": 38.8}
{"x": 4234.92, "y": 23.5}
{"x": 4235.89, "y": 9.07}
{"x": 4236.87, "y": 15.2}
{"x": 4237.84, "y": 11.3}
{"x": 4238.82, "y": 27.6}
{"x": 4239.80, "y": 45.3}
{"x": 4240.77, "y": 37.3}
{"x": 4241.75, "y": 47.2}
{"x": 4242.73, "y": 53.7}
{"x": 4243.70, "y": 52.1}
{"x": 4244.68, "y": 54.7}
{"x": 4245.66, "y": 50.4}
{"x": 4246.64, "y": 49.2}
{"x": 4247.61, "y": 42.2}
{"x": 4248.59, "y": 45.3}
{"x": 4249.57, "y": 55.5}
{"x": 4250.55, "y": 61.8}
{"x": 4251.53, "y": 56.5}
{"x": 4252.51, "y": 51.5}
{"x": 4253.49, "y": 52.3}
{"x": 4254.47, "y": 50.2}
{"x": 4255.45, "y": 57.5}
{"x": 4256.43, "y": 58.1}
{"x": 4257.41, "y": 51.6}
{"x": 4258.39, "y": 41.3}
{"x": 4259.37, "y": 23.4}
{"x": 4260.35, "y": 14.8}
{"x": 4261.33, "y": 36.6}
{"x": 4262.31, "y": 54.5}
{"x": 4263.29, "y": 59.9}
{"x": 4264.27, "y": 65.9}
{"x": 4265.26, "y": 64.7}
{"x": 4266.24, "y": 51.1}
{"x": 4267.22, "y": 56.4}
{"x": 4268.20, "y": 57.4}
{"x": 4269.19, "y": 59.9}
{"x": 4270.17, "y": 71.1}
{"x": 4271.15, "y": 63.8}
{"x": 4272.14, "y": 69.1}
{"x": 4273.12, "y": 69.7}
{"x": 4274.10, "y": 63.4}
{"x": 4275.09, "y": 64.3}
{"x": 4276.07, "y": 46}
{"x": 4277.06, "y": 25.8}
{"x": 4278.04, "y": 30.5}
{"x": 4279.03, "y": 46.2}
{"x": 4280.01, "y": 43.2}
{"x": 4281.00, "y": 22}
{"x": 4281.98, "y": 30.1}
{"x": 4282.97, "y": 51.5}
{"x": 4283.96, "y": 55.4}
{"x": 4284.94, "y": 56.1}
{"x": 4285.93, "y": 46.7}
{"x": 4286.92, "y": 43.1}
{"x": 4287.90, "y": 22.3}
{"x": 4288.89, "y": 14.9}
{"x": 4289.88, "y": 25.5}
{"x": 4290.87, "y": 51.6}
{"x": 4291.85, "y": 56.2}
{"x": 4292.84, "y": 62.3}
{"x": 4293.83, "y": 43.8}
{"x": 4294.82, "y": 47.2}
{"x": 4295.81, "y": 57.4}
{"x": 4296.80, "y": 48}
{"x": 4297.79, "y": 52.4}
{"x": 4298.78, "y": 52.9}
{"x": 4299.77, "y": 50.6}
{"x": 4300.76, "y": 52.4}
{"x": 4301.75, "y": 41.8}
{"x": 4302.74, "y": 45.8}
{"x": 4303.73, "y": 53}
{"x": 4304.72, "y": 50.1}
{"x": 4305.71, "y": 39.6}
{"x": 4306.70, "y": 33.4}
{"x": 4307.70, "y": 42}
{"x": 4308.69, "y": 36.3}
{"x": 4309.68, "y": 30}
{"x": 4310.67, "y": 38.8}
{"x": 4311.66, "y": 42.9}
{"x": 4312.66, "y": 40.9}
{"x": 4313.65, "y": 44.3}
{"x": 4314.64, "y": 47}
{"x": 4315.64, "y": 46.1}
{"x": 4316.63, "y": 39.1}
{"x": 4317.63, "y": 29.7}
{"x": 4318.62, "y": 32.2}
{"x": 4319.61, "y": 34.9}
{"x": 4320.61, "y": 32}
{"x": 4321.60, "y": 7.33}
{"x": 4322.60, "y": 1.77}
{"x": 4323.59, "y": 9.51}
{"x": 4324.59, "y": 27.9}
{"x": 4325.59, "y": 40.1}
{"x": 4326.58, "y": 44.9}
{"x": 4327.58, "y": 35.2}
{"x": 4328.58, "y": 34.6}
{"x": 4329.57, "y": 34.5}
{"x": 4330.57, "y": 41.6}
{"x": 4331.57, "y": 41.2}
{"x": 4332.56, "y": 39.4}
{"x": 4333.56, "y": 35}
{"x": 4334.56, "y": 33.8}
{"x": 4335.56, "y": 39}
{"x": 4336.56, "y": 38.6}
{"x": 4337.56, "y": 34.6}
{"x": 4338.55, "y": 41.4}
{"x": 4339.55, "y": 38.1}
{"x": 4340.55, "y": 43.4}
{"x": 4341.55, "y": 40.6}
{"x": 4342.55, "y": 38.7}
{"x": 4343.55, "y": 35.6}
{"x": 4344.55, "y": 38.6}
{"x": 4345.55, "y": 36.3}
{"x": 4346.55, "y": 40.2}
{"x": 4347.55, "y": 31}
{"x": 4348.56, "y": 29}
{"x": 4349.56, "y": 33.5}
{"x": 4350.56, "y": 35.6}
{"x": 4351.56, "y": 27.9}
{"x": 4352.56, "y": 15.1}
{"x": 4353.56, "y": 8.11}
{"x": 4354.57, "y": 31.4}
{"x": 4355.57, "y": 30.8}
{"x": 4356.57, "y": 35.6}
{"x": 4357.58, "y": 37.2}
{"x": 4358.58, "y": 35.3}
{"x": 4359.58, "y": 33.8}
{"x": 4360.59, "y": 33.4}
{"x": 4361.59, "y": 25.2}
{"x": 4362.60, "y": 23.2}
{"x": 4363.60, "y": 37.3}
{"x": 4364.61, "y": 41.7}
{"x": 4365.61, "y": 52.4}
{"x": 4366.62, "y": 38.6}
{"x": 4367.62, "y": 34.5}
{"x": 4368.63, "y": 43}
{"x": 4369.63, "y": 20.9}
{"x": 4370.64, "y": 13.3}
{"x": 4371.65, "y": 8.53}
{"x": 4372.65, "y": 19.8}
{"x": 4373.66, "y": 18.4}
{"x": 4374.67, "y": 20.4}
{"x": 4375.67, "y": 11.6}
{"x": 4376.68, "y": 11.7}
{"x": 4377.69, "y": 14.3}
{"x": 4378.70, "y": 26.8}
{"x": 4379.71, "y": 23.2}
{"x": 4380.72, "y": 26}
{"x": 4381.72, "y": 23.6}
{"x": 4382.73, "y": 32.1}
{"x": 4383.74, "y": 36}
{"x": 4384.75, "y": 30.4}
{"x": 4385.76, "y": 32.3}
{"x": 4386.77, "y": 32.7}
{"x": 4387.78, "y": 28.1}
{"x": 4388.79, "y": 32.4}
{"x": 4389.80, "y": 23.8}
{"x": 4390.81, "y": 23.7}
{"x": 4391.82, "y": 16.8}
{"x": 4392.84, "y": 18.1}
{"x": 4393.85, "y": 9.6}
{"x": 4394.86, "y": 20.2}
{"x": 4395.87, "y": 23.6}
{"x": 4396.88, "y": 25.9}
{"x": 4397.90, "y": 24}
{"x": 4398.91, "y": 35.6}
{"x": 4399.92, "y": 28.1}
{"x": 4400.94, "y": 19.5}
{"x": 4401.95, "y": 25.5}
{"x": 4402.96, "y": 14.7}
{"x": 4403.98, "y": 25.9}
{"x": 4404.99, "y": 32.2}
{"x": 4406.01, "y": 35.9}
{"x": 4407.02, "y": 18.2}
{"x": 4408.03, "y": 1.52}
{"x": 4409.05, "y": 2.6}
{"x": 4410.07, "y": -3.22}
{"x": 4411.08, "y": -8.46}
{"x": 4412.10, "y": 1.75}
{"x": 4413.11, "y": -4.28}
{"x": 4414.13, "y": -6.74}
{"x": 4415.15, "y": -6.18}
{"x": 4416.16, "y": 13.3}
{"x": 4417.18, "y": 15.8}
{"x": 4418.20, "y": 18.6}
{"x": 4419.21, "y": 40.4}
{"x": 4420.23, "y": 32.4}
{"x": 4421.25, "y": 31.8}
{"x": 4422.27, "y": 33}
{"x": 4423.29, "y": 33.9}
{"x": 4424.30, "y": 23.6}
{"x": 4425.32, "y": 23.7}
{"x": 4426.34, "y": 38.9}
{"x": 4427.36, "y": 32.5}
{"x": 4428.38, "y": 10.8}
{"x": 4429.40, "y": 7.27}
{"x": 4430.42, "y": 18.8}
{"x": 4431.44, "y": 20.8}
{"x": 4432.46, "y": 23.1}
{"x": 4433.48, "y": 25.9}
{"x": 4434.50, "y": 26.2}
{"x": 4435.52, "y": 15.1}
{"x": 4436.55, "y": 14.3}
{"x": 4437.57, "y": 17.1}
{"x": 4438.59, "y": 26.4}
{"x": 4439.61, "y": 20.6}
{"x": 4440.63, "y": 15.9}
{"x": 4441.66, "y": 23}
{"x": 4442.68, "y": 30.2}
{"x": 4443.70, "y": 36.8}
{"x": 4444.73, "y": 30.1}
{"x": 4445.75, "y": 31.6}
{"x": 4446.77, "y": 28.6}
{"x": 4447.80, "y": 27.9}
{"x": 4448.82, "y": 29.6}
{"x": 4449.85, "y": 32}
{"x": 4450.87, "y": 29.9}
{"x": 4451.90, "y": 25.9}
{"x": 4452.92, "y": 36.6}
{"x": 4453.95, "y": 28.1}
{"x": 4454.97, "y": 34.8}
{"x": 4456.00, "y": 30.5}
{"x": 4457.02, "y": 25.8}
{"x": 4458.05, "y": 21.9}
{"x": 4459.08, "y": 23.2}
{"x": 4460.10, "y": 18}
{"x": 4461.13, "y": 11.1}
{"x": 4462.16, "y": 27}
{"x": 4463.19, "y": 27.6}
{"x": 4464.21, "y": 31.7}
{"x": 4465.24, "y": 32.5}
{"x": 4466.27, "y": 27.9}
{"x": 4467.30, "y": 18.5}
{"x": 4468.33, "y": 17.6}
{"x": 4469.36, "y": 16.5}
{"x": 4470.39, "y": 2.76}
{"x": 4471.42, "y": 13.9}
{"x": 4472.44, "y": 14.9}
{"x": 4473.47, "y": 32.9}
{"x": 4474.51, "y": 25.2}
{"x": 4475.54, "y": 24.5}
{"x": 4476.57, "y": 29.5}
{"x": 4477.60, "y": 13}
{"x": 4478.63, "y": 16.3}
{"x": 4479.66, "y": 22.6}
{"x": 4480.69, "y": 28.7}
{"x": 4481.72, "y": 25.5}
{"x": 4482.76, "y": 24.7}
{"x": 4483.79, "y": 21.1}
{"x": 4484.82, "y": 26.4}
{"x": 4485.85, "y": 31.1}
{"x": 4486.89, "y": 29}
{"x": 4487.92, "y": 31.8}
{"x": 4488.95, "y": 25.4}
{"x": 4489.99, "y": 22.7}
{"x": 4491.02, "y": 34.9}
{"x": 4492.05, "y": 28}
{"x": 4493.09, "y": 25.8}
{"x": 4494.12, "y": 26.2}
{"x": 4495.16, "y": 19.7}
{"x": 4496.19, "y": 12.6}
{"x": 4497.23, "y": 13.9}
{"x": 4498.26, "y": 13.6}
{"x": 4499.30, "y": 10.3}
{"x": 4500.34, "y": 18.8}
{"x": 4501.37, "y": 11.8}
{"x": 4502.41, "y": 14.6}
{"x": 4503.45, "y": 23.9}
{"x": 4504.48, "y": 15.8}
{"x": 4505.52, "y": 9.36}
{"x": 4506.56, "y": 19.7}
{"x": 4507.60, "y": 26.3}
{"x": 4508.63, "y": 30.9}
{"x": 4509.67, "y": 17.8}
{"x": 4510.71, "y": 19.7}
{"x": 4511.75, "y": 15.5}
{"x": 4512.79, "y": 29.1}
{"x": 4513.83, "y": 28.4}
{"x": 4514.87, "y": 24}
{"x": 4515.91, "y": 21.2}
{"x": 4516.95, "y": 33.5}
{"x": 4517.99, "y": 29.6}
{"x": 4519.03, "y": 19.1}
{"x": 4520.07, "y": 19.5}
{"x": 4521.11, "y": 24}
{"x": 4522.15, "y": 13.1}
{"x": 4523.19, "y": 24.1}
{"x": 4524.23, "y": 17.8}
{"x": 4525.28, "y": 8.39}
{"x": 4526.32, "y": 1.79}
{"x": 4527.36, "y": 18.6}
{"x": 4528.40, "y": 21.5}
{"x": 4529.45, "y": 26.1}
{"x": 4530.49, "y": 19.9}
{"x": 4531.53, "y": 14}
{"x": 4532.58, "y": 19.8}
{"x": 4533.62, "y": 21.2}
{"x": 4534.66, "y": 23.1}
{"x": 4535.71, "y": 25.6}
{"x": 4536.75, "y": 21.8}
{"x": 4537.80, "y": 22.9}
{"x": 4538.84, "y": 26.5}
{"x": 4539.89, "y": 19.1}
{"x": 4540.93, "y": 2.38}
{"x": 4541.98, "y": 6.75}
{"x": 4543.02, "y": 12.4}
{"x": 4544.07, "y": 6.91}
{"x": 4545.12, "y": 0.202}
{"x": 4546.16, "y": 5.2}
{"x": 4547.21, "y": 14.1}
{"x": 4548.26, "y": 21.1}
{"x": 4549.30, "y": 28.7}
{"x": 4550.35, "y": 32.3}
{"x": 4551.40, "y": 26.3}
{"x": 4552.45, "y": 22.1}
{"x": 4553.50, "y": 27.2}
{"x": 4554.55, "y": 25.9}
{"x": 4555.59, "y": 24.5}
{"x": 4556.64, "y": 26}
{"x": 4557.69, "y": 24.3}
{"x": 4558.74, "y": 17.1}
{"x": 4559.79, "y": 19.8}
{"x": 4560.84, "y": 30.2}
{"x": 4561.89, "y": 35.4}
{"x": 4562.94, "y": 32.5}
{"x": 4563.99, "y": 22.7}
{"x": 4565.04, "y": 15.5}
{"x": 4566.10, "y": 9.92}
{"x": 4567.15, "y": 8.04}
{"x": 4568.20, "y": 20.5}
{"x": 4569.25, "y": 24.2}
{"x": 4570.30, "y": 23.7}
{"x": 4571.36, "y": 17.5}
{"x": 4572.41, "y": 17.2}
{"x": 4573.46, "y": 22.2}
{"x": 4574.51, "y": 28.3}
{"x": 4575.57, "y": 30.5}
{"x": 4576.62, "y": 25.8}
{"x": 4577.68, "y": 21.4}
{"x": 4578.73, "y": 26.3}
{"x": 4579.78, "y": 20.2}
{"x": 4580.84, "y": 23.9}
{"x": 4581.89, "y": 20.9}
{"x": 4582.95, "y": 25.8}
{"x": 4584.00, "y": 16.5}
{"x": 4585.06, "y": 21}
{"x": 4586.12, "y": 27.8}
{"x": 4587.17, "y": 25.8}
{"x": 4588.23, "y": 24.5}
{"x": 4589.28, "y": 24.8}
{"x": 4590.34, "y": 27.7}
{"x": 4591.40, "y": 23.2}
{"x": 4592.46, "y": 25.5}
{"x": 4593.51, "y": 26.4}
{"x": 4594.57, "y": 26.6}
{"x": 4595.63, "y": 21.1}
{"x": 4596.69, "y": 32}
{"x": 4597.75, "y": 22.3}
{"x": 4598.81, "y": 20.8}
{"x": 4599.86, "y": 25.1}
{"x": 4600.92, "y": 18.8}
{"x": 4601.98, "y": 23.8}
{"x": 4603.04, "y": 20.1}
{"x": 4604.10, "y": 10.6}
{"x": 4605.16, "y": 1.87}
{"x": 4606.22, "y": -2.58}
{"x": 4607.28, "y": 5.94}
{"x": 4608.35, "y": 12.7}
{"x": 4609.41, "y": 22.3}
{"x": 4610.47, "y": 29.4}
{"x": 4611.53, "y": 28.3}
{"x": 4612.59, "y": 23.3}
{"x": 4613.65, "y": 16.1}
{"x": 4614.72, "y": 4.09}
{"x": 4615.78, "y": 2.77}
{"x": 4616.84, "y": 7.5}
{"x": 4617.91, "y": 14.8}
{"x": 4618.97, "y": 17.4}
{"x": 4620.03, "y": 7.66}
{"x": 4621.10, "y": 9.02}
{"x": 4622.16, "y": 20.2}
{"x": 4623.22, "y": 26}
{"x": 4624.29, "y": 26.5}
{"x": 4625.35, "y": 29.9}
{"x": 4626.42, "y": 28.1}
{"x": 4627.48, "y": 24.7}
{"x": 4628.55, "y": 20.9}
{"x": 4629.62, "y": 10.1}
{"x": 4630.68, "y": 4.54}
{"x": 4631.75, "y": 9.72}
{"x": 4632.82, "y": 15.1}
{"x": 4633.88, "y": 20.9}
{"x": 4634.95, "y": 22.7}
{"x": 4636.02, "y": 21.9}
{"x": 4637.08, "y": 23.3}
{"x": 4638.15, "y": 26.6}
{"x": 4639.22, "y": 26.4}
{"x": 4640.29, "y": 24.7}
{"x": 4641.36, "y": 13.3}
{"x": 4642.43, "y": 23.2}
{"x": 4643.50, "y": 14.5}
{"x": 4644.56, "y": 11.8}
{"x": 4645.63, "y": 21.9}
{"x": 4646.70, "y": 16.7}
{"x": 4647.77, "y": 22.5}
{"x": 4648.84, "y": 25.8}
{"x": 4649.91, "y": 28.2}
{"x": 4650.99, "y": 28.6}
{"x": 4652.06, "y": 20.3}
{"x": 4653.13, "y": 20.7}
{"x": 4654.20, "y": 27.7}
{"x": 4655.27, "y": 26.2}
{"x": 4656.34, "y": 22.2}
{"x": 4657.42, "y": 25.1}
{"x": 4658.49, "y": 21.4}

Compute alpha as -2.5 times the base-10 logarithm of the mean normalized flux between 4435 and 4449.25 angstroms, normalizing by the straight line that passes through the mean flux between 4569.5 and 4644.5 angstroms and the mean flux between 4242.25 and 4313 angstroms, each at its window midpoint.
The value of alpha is 0.34 mag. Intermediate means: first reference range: 48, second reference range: 20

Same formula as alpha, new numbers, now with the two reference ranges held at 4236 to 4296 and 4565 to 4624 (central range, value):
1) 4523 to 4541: 0.29 mag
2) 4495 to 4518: 0.33 mag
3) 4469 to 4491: 0.25 mag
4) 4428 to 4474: 0.31 mag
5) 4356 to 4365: 0.17 mag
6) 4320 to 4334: 0.35 mag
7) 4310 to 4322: 0.18 mag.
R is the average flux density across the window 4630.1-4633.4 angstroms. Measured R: 9.99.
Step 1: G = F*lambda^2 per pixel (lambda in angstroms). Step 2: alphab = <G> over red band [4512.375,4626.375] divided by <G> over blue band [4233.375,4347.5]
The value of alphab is 0.54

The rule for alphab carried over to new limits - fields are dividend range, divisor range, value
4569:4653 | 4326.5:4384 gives 0.73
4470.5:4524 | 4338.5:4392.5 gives 0.80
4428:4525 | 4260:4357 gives 0.60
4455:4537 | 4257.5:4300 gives 0.50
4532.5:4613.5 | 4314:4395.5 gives 0.77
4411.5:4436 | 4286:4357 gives 0.55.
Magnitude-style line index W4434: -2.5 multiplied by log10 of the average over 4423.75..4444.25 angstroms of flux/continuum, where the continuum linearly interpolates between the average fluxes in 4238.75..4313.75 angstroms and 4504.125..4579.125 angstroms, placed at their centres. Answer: 0.36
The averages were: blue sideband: 47.7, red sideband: 20.6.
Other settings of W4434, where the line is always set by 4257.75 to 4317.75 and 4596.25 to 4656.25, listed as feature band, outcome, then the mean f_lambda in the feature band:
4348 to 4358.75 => 0.382 mag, 28.9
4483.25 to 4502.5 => 0.323 mag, 22.2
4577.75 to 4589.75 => -0.048 mag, 23.3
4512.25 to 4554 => 0.335 mag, 19.5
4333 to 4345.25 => 0.111 mag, 38.1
